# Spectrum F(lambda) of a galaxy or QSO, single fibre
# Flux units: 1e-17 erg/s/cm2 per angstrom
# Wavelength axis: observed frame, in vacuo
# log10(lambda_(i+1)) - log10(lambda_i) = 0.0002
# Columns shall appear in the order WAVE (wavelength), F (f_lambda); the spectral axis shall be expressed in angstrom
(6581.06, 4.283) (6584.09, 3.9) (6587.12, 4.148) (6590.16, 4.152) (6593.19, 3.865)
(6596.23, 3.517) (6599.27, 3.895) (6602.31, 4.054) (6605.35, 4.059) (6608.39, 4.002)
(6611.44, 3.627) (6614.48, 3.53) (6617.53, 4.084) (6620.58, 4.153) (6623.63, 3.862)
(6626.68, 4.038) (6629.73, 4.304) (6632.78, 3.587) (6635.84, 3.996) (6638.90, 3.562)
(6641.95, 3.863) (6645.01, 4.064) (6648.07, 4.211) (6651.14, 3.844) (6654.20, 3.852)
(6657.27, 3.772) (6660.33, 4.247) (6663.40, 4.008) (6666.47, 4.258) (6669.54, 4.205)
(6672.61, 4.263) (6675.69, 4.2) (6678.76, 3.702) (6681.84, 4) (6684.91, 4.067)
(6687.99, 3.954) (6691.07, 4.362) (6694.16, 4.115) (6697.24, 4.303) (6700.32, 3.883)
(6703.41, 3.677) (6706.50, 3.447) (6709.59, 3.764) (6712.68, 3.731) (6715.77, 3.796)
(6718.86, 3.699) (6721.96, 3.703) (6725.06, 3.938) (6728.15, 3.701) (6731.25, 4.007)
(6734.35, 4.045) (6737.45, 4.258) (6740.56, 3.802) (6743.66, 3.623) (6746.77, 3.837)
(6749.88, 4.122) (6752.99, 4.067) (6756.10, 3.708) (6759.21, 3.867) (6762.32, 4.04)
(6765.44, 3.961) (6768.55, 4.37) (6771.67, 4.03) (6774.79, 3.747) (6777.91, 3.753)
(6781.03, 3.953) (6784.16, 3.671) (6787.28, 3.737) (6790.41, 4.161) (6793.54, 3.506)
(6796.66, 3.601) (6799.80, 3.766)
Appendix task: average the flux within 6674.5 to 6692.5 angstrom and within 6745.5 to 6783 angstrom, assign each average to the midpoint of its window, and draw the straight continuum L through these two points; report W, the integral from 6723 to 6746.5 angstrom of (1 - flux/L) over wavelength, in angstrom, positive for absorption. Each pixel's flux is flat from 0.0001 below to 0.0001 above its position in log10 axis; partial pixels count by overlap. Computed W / 0.5 angstrom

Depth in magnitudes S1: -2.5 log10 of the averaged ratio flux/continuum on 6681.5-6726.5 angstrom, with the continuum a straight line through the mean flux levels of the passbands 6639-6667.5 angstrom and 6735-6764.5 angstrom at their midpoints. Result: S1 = 0.02 mag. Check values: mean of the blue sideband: 3.99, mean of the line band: 3.89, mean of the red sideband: 3.93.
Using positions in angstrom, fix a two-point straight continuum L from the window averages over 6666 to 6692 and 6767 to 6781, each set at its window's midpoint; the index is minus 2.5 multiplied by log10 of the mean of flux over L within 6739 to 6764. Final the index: 0.03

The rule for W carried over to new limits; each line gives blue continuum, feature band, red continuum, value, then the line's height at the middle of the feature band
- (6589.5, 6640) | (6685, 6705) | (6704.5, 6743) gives -1.1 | 3.84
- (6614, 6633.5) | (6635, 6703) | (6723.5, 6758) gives -1.3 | 3.95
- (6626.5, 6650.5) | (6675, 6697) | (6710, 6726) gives -1.3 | 3.84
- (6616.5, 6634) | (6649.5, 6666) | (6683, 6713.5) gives 0.0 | 3.98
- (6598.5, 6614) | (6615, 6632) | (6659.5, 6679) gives -0.3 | 3.97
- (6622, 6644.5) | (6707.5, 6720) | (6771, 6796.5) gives 0.4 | 3.85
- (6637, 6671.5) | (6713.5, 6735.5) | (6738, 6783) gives 0.6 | 3.95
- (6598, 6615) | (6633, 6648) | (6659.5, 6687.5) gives 0.4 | 3.99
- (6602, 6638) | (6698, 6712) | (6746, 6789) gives 0.7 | 3.92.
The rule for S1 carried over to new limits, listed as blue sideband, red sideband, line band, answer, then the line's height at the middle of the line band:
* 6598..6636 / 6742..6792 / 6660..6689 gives -0.04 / 3.93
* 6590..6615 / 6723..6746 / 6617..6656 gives -0.02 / 3.87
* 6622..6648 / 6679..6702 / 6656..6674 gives -0.03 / 4.01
